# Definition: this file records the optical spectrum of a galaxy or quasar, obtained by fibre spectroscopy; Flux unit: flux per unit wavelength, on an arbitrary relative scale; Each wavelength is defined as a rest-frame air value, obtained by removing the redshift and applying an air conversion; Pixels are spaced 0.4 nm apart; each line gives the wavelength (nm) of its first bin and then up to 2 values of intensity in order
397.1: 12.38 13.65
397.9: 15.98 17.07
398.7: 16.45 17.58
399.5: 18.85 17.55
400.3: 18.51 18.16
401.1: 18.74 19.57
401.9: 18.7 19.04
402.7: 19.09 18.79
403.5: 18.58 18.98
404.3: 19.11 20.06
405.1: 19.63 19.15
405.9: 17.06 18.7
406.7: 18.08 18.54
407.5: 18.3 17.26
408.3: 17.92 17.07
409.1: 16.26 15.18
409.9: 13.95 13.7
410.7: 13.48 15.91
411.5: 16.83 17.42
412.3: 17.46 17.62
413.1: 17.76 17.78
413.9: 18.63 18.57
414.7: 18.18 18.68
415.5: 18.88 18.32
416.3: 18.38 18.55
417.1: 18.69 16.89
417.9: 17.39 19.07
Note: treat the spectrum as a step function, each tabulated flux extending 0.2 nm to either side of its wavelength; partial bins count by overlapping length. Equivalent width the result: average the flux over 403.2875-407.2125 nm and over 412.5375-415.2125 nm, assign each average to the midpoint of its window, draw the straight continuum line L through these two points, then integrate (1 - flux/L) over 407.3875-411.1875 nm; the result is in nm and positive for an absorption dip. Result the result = 0.55 nm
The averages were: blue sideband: 18.8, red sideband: 18.2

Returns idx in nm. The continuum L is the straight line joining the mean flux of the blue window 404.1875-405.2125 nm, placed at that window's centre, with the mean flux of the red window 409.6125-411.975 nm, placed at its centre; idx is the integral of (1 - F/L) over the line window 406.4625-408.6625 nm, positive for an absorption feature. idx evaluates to -0.06 nm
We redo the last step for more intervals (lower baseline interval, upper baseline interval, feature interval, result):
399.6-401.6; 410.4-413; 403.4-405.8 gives -0.20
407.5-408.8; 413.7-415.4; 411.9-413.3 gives 0.05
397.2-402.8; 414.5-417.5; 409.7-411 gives 0.31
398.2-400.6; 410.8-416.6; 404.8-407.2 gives -0.11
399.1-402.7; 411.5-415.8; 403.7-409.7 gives 0.09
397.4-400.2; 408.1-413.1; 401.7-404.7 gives -0.43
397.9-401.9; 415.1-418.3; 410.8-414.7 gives 0.15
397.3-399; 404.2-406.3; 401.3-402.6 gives -0.12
